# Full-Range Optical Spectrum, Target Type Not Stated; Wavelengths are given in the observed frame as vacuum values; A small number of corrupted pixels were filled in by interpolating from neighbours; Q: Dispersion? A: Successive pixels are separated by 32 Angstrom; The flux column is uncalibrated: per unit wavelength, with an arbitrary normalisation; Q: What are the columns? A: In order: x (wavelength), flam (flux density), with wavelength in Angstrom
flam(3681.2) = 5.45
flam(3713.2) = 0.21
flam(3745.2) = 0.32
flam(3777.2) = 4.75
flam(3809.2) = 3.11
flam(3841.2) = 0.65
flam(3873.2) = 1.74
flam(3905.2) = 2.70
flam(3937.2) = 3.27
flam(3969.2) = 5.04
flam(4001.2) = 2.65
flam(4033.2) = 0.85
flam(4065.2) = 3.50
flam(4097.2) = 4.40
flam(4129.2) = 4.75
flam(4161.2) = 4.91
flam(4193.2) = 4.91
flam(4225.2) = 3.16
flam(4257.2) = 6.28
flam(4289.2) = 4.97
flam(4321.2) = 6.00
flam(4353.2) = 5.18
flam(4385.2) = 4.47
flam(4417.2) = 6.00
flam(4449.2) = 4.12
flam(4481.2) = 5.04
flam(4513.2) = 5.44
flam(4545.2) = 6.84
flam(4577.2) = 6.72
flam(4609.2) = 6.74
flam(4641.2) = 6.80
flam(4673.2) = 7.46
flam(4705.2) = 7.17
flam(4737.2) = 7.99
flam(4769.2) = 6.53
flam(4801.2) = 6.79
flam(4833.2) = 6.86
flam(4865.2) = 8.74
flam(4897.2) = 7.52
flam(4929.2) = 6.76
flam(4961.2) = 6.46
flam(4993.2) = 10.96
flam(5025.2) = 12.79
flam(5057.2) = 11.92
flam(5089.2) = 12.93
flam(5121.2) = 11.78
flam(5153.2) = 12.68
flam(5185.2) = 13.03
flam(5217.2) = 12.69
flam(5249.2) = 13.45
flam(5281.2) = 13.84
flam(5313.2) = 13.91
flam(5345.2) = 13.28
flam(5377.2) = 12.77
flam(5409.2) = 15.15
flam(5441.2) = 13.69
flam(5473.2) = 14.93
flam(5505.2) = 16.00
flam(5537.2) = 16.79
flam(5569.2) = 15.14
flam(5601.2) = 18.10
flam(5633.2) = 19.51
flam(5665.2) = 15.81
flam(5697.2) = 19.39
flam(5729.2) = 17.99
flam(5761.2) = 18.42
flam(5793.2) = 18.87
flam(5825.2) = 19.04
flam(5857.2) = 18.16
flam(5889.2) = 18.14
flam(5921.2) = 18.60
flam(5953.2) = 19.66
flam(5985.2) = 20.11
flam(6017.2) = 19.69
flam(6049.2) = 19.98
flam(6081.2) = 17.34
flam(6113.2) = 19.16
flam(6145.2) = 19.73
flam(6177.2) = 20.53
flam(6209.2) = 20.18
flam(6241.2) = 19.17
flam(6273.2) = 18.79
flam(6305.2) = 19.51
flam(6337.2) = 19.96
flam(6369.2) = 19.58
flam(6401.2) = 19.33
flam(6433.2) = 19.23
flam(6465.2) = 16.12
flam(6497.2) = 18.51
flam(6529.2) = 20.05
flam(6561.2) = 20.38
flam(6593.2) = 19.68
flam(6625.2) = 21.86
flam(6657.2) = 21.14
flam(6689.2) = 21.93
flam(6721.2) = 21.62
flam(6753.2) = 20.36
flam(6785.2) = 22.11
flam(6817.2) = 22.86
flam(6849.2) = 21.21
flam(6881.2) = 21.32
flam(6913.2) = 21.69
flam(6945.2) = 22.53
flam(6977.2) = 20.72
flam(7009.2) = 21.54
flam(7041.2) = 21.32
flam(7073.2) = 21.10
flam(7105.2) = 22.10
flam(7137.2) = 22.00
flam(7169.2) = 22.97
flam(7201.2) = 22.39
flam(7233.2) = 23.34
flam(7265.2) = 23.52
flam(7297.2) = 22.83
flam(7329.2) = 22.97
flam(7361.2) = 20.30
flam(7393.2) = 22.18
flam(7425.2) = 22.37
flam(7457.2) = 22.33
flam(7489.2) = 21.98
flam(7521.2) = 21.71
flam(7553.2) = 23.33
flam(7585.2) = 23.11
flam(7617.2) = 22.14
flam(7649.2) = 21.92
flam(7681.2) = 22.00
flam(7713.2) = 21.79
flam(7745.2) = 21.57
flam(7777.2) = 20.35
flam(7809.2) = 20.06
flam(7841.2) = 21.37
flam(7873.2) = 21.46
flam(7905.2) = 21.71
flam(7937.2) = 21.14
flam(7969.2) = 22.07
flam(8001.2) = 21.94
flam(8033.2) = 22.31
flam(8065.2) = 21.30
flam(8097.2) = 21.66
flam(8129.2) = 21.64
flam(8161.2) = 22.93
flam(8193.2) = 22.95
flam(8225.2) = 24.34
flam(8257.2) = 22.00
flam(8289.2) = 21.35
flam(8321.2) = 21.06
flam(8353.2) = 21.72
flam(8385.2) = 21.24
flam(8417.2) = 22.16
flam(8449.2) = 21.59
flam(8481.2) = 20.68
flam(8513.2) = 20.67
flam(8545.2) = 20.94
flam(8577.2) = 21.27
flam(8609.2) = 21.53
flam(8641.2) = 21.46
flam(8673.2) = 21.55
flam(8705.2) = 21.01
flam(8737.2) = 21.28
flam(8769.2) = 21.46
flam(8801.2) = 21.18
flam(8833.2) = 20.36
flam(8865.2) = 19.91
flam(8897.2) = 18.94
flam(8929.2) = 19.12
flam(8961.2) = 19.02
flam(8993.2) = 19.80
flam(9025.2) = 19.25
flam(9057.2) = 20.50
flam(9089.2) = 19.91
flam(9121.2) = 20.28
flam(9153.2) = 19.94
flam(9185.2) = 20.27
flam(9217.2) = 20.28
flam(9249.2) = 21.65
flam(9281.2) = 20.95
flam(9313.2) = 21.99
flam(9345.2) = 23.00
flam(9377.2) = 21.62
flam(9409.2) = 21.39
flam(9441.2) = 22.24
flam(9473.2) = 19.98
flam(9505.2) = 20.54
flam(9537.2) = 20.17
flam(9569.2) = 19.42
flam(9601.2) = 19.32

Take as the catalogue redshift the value 0.249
